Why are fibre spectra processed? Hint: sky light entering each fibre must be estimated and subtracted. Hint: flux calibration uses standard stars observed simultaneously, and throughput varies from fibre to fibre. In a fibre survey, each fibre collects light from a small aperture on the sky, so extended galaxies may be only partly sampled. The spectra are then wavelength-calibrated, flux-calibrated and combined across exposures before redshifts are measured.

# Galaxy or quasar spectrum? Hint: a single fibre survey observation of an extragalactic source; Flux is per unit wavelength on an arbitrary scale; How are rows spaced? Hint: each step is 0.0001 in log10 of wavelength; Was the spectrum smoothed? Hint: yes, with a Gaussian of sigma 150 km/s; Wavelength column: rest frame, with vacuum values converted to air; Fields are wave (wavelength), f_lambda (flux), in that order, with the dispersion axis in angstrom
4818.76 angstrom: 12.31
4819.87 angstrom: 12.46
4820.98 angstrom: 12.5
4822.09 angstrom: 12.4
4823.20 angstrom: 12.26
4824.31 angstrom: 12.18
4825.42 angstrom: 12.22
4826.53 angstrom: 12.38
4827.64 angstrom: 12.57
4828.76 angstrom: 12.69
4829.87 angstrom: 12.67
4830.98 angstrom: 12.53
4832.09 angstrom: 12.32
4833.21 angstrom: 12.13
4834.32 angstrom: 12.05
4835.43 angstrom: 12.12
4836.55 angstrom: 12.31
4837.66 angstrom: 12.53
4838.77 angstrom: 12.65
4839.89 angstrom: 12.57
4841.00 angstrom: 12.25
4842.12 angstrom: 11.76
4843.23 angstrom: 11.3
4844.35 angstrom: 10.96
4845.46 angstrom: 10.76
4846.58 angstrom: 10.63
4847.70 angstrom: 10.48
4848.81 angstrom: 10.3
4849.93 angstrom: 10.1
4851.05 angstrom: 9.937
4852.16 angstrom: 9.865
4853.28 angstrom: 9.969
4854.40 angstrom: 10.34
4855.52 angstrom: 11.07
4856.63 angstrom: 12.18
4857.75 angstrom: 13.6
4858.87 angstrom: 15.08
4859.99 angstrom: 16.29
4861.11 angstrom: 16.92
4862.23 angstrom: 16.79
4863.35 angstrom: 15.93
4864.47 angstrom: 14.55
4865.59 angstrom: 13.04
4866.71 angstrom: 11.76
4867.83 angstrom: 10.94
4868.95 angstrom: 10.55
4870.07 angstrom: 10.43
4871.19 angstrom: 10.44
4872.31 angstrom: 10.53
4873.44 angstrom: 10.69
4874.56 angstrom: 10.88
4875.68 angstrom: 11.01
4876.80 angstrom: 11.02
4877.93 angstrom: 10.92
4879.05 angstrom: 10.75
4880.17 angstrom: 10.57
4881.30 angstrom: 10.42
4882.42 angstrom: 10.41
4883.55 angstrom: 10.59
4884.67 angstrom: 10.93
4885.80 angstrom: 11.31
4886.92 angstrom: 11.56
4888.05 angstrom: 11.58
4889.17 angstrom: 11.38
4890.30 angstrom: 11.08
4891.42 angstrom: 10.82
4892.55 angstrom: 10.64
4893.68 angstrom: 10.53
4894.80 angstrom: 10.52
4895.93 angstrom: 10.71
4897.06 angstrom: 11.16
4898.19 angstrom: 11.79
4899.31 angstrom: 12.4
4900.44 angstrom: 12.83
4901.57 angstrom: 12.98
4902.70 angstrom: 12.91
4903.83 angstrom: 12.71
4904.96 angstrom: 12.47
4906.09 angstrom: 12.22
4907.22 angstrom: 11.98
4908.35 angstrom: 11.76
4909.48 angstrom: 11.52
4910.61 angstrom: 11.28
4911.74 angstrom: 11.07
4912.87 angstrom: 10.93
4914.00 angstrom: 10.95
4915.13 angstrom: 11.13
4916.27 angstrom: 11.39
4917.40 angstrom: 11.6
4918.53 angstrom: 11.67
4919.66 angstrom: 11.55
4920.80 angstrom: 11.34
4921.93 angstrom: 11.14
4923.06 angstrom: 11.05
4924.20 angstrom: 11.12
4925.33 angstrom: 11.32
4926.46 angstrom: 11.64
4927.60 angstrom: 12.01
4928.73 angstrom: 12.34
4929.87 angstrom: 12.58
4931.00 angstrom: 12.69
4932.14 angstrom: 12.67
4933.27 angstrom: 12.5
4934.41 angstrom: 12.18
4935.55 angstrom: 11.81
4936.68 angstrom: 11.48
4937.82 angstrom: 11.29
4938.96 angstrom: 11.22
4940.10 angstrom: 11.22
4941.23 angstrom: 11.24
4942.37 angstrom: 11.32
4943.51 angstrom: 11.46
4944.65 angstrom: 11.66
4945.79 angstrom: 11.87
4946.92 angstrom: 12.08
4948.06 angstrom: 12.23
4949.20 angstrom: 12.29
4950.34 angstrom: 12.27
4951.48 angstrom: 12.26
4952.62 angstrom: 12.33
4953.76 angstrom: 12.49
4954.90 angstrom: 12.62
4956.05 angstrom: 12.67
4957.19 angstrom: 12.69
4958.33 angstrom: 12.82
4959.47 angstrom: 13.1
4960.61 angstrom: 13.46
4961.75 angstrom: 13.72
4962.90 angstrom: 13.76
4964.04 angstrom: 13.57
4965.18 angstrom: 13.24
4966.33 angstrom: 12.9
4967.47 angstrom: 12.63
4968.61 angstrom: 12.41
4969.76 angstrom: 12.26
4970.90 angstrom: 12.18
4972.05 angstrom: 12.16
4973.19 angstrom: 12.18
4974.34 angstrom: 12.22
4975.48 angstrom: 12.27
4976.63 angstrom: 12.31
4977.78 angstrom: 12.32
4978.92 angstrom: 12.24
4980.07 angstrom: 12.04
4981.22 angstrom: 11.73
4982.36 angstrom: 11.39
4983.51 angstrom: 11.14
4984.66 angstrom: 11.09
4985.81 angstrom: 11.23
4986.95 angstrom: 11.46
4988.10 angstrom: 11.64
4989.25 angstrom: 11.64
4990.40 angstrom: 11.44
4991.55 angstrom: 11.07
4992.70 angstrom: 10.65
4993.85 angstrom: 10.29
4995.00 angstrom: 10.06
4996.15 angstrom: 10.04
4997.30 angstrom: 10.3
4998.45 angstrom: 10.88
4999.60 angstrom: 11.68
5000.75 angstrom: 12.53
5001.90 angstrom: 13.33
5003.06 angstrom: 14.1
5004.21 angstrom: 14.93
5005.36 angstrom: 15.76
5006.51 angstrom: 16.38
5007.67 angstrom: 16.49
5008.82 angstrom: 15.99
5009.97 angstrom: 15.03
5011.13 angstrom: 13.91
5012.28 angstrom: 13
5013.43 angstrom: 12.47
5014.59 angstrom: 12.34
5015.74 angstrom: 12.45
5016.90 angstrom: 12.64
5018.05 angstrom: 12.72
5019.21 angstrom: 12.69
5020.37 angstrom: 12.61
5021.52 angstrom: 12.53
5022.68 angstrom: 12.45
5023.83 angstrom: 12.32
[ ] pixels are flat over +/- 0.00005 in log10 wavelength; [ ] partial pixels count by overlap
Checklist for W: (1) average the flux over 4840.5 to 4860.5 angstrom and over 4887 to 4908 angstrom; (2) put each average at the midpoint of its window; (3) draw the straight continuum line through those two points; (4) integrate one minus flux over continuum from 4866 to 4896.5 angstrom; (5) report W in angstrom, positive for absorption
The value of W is 2.0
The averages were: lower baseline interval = 11.5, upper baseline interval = 11.7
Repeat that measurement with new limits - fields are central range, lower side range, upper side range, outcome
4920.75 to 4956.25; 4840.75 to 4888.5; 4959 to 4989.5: 0.6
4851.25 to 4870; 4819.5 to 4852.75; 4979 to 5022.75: -1.6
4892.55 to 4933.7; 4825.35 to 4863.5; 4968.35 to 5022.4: 2.1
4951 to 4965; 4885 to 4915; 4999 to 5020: -0.2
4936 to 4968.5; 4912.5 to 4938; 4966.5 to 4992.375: -1.6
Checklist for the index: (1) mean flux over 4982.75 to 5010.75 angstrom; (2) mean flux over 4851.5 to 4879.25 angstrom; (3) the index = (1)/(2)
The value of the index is 1.02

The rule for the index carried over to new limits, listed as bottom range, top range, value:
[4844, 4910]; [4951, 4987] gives 1.06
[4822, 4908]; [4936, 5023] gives 1.05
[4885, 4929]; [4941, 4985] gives 1.07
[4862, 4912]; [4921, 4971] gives 1.06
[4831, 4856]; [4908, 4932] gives 1.02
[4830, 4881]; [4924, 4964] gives 1.03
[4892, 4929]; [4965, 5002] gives 1.01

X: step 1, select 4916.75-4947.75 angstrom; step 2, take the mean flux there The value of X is 11.7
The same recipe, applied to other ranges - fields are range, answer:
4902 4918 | 11.7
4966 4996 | 11.7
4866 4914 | 11.3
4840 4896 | 11.6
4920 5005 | 12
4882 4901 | 11.2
